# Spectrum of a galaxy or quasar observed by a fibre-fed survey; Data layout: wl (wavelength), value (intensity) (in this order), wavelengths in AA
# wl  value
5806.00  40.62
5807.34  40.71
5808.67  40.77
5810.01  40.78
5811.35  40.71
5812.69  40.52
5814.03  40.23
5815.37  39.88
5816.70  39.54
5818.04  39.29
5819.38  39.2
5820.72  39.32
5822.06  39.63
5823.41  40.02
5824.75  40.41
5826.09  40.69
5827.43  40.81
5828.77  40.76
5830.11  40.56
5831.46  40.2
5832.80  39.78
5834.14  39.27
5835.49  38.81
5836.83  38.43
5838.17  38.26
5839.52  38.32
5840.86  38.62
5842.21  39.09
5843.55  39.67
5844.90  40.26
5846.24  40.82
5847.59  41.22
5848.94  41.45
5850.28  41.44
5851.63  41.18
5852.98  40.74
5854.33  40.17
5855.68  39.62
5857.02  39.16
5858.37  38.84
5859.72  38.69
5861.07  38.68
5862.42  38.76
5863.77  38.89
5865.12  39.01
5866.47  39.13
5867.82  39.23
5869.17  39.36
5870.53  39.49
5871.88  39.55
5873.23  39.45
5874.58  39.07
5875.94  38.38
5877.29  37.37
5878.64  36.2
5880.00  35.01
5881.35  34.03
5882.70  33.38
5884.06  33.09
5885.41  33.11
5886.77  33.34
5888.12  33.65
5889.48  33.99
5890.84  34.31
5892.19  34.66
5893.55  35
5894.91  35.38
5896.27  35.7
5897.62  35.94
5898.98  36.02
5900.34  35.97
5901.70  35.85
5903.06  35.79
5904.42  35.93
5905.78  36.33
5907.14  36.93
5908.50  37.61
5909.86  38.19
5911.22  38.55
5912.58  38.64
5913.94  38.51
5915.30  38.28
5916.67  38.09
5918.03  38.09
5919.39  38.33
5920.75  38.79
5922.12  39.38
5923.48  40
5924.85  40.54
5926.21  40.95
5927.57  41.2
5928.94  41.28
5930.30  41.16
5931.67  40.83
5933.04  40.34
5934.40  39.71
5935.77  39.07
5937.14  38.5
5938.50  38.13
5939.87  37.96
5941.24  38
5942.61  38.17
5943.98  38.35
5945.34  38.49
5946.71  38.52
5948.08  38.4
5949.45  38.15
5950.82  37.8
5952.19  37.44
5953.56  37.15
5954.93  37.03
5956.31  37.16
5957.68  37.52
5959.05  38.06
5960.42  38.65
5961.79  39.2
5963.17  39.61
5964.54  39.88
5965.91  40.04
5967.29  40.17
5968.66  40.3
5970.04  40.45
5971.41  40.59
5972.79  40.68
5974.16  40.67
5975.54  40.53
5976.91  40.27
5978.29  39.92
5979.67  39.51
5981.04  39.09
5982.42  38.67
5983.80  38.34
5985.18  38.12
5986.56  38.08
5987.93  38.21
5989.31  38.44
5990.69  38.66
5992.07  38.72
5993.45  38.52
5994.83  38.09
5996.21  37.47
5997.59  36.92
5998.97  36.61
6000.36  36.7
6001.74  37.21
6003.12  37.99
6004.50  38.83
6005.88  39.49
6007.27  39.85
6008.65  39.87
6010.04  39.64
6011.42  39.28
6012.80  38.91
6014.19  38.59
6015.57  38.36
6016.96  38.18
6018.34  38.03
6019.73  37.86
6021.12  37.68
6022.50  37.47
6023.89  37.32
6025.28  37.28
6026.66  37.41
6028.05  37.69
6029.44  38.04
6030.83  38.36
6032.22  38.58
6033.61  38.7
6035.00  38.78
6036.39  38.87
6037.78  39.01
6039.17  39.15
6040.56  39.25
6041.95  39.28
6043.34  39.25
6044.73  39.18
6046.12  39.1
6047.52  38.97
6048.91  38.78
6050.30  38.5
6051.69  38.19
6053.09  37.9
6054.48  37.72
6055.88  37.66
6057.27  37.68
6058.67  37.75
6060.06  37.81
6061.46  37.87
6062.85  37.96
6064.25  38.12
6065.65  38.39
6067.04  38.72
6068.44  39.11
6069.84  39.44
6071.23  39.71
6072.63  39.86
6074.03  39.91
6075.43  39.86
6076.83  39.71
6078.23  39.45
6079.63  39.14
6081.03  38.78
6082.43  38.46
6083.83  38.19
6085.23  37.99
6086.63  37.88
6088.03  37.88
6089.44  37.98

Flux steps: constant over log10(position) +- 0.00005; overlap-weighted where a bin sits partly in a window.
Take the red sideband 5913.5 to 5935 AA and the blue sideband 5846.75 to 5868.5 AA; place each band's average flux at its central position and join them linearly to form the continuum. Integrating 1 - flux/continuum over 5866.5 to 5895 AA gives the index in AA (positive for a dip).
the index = 2.6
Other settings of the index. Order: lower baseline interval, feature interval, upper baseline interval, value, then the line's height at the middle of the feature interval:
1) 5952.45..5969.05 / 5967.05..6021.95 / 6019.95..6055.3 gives -0.4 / 38.6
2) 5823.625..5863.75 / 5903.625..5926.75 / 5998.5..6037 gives 0.5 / 39.2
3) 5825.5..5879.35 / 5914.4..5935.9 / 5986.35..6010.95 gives -0.5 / 38.9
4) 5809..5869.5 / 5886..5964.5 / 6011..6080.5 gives 2.9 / 39.3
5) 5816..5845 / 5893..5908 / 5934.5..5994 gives 1.2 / 39.2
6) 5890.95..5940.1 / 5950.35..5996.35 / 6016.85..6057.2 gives -0.9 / 38.2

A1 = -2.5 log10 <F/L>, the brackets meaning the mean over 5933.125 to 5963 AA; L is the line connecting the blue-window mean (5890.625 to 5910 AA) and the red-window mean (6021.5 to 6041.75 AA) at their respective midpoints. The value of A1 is -0.04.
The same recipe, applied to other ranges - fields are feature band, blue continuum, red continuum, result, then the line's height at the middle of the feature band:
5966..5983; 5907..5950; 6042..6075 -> -0.033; 38.9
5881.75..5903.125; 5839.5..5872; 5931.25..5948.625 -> 0.136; 39.3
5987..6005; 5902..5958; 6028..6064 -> 0.017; 38.5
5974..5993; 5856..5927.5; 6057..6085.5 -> -0.028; 38.1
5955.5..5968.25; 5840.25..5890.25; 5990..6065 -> -0.019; 38.3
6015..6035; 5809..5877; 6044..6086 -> 0.026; 38.9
